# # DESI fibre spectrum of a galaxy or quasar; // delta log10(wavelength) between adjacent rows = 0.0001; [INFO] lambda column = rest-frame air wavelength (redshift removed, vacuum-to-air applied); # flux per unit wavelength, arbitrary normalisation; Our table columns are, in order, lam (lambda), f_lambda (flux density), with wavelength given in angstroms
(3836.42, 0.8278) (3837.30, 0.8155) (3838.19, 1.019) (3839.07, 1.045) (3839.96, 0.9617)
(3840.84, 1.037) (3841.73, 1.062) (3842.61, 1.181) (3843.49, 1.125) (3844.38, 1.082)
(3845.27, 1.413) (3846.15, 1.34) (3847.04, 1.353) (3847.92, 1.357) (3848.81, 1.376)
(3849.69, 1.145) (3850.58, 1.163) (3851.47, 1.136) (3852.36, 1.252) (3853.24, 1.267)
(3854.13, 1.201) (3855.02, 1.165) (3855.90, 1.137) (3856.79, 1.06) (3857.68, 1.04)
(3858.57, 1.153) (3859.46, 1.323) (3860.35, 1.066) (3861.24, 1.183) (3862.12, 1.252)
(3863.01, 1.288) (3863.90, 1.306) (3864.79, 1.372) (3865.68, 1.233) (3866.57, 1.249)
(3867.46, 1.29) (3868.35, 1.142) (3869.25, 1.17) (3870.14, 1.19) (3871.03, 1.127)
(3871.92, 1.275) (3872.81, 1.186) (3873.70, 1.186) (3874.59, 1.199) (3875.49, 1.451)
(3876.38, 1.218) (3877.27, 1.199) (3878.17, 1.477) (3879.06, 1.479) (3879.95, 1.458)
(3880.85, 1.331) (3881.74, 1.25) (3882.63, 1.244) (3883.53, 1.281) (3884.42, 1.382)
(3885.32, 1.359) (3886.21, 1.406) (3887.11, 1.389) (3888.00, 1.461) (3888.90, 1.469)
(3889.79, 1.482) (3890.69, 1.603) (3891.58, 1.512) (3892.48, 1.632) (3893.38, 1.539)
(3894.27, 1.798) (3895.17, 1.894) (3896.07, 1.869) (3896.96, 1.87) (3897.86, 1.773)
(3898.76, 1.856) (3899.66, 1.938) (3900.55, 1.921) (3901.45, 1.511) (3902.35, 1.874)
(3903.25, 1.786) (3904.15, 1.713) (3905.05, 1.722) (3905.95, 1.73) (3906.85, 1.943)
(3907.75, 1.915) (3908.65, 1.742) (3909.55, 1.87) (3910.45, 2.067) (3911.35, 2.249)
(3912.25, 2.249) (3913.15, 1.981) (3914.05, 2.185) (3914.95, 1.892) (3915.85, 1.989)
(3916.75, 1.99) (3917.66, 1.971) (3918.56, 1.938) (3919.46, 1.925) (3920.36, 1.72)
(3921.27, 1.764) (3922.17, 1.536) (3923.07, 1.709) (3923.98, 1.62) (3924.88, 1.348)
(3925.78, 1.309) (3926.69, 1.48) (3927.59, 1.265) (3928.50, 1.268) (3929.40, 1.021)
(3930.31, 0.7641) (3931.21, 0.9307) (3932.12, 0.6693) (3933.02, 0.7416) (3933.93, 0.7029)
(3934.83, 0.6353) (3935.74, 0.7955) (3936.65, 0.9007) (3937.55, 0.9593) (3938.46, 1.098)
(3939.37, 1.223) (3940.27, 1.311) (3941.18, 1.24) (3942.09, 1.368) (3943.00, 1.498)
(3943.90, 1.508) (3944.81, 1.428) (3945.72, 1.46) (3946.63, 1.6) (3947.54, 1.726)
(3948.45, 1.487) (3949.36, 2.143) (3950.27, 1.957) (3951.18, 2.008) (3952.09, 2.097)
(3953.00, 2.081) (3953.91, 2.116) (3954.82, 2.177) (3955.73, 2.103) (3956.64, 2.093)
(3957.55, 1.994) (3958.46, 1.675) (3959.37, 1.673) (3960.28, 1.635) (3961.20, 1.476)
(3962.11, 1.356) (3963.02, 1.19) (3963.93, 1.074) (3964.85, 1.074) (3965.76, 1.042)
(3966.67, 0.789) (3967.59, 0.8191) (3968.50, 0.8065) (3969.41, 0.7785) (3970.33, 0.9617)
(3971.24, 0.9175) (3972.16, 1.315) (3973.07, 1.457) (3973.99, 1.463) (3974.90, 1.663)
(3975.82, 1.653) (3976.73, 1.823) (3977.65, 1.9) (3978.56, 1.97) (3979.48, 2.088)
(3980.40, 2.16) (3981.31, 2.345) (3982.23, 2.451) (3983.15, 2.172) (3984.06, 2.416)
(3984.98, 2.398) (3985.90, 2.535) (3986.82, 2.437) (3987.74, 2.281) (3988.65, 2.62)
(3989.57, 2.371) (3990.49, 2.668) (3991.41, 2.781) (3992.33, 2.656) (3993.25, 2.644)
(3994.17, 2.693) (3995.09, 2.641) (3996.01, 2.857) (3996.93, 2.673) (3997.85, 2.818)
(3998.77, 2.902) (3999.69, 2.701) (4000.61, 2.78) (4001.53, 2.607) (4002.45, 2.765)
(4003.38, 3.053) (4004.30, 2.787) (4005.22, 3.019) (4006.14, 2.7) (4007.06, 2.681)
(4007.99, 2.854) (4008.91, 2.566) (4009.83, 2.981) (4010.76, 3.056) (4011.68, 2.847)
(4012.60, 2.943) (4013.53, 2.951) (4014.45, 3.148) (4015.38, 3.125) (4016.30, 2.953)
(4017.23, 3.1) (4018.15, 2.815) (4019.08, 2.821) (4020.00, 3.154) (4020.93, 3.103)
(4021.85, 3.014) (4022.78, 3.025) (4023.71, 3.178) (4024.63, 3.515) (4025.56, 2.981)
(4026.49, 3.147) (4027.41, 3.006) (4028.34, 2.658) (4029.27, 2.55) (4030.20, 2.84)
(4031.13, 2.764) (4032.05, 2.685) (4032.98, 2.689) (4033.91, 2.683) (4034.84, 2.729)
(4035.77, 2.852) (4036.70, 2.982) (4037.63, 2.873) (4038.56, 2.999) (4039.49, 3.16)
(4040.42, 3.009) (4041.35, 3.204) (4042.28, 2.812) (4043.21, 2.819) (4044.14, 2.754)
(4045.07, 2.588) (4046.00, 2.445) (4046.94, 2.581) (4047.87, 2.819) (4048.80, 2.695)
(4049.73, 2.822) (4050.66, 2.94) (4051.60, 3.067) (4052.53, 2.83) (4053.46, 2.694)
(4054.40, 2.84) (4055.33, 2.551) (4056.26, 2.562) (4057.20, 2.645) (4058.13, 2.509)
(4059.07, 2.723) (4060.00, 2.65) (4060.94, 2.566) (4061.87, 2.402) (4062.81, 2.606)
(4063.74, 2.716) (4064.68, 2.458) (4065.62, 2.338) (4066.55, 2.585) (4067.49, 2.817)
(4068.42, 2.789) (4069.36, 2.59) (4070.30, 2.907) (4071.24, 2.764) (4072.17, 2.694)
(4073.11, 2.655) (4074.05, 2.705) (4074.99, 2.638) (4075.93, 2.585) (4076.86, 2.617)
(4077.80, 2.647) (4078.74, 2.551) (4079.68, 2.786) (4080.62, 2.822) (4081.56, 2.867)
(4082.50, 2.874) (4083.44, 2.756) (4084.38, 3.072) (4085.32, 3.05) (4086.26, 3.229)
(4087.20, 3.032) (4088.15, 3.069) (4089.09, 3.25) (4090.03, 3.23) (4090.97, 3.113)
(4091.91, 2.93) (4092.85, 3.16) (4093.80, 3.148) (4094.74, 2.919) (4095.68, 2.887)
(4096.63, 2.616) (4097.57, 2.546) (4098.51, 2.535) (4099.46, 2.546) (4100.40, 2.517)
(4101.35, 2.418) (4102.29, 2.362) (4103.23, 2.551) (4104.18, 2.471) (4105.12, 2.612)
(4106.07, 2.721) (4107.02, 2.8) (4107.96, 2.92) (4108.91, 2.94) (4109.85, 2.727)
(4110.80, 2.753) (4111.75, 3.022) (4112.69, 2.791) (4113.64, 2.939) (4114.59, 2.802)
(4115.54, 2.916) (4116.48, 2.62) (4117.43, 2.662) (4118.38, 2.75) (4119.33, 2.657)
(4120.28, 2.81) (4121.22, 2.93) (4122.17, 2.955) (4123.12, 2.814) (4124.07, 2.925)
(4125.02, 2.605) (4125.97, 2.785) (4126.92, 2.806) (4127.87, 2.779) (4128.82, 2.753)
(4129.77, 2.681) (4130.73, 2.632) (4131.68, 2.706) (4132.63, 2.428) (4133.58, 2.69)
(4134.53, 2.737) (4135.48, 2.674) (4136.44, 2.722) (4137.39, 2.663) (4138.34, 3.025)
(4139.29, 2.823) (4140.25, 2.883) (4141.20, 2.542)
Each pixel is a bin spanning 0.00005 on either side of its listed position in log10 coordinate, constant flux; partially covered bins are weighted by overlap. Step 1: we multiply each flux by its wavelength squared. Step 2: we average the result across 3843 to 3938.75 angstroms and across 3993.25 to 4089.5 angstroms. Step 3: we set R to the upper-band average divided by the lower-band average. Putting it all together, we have 2.13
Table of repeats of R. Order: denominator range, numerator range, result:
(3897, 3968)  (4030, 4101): 1.89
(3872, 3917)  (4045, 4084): 1.77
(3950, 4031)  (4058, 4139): 1.25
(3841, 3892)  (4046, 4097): 2.43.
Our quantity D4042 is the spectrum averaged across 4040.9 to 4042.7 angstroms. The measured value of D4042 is 3.01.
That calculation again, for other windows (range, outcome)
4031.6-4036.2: 2.72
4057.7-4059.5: 2.61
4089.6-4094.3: 3.11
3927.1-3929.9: 1.18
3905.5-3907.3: 1.84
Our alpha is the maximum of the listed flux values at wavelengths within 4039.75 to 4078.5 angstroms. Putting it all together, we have 3.204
